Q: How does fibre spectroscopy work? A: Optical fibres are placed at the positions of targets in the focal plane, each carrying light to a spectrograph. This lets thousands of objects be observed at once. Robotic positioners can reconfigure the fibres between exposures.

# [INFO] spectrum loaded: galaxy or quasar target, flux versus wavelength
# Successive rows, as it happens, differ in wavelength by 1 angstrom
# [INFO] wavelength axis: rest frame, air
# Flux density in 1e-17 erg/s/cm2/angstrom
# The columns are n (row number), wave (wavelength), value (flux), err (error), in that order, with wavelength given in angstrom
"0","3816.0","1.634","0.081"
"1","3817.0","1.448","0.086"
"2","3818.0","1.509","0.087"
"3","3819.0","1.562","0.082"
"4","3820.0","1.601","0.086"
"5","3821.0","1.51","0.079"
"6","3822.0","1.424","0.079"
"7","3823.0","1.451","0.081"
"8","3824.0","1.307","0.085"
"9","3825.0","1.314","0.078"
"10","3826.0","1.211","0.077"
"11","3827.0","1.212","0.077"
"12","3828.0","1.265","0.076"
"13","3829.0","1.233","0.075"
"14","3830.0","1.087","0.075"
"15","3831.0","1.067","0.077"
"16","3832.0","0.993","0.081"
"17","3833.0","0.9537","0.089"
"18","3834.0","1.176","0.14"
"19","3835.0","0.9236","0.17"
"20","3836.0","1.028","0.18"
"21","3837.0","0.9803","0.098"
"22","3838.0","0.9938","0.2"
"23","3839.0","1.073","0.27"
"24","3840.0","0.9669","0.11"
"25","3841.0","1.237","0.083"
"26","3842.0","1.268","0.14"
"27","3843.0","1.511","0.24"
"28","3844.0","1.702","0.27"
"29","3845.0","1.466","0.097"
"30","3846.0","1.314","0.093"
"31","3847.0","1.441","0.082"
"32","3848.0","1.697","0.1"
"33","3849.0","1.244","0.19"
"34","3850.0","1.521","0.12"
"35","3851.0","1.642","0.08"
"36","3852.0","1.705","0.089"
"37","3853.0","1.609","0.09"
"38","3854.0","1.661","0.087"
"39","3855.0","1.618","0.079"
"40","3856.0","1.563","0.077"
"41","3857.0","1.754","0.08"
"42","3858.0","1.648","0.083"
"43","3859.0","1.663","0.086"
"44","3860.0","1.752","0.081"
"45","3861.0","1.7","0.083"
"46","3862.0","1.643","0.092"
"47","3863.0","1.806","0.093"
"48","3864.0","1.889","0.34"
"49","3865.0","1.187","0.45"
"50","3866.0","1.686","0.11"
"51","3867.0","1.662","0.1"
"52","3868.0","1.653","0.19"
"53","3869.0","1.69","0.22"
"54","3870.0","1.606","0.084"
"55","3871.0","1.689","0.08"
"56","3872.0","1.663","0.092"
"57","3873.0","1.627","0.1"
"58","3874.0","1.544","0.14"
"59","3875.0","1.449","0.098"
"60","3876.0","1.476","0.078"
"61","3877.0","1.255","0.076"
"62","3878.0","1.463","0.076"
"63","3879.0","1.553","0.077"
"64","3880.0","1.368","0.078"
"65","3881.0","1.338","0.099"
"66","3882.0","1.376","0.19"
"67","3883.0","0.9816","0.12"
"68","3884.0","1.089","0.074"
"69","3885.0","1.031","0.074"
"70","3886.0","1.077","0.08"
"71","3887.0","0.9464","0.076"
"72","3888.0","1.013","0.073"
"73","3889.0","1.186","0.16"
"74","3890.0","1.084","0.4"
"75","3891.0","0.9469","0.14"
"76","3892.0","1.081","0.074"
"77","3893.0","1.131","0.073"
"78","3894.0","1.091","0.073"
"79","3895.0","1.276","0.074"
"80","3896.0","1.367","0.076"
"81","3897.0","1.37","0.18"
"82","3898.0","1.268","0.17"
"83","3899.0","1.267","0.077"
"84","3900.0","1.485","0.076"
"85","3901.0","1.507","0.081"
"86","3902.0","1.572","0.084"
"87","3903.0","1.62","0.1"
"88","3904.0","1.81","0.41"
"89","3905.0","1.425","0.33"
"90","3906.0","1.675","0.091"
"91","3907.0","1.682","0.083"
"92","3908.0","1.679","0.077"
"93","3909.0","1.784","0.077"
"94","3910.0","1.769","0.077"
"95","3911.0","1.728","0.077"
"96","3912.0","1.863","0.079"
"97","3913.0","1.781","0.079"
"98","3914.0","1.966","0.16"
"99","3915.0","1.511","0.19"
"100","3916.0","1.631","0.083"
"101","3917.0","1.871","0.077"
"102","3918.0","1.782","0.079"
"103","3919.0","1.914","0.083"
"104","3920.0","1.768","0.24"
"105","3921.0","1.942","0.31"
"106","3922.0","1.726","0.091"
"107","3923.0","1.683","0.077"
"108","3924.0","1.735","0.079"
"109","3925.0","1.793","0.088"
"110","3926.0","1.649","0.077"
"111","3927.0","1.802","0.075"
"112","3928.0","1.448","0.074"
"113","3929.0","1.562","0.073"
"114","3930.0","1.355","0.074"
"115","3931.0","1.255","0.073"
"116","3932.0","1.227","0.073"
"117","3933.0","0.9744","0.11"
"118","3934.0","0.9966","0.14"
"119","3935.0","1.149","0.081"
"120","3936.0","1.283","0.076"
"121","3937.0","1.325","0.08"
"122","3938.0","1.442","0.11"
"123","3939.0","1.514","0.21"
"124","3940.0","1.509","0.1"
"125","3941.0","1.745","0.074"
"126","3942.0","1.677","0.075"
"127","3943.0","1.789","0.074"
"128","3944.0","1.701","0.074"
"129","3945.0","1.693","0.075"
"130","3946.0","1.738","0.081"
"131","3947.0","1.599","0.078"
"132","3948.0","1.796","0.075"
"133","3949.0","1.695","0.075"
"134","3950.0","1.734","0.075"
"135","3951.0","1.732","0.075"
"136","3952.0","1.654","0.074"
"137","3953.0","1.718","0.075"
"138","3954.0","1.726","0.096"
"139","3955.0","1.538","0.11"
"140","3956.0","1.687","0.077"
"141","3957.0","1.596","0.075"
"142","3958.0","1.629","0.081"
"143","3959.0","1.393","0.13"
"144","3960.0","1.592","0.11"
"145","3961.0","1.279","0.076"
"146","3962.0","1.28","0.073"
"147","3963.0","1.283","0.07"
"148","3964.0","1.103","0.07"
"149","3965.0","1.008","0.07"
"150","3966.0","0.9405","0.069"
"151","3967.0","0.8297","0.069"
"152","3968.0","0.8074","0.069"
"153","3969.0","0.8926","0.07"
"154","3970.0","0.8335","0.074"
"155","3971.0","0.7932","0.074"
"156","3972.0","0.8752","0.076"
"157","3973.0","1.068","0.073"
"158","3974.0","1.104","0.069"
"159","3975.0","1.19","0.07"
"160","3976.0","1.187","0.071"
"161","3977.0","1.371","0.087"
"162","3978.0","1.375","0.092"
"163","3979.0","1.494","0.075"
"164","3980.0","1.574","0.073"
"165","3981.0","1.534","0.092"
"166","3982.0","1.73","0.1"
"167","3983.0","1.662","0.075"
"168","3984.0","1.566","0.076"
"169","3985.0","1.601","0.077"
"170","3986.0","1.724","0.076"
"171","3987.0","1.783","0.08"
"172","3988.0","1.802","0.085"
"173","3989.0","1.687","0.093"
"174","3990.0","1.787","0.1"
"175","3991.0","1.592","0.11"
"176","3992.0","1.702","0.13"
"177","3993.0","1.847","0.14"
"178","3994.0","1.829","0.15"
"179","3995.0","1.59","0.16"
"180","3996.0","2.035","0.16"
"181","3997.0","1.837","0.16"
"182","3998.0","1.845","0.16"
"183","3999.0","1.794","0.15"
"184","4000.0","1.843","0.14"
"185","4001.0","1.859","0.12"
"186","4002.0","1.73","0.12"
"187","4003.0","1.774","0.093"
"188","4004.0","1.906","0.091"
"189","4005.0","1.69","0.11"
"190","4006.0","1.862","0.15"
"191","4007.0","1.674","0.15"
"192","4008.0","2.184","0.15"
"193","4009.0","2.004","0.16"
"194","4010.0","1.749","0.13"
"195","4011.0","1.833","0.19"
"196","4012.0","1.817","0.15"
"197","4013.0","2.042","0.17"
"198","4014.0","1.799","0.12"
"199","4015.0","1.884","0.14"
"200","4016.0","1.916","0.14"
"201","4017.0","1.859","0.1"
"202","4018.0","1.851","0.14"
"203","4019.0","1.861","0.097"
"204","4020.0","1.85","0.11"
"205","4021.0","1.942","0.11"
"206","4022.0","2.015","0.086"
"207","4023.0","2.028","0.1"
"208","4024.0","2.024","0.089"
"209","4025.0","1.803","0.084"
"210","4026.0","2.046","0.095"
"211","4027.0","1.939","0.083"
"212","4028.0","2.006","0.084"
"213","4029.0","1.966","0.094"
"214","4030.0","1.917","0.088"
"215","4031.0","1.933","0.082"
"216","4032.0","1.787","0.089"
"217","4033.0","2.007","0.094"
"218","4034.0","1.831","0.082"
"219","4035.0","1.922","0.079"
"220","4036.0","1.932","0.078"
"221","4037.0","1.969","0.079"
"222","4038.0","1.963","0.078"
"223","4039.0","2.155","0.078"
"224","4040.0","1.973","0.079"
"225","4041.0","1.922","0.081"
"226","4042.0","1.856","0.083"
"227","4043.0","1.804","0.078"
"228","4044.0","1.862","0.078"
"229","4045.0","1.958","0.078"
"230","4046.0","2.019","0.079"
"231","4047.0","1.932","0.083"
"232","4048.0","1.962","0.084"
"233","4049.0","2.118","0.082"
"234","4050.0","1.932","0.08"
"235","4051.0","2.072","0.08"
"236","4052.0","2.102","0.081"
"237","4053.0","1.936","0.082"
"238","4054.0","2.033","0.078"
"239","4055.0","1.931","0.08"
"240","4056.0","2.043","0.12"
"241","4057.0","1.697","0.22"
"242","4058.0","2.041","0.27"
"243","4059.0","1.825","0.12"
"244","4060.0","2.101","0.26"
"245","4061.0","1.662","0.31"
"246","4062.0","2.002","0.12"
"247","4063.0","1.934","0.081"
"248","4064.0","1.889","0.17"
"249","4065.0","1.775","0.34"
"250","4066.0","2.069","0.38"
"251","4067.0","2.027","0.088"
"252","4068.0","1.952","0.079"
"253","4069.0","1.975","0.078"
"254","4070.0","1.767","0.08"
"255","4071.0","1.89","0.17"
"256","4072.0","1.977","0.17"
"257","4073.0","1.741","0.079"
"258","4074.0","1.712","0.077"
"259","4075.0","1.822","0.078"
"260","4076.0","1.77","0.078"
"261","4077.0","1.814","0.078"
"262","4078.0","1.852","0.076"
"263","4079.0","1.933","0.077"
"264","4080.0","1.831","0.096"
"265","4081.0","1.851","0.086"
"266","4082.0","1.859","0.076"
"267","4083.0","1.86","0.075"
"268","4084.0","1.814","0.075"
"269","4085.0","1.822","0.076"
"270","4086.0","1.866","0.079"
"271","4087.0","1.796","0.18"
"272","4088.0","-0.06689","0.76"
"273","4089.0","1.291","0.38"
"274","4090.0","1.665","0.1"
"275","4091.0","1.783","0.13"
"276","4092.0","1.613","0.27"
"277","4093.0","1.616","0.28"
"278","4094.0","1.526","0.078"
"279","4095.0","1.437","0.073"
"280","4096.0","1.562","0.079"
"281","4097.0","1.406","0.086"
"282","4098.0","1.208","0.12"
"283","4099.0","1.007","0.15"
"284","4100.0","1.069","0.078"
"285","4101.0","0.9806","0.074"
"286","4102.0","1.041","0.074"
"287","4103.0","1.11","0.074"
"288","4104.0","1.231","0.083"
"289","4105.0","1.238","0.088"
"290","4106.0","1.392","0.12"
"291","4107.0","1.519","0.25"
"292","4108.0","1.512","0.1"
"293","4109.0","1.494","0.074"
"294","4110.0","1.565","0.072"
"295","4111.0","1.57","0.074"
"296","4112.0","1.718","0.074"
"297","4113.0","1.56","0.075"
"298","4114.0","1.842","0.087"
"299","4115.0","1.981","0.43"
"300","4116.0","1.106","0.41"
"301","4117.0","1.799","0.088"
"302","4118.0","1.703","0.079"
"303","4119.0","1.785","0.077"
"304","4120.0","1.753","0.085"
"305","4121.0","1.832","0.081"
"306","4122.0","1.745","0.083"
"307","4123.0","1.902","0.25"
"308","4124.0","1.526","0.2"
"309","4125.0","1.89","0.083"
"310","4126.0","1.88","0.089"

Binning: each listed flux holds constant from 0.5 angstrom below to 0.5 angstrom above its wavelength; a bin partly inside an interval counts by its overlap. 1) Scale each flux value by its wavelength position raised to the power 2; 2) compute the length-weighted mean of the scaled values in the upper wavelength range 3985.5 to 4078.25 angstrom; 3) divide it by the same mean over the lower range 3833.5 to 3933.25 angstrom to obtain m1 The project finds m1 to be 1.4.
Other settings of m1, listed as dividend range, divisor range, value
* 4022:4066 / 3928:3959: 1.34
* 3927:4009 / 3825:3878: 1.12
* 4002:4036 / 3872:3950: 1.35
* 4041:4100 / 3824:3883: 1.39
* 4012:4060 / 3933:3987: 1.43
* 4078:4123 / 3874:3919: 1.19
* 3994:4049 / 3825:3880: 1.45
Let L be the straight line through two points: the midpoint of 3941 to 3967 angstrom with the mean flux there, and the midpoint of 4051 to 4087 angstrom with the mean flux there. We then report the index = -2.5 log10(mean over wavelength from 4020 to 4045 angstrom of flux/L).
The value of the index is -0.095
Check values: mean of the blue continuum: 1.53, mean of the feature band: 1.94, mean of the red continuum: 1.89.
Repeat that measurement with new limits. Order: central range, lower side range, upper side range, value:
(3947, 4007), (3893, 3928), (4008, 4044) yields 0.19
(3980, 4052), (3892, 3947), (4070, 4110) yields -0.20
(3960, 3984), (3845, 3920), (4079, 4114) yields 0.24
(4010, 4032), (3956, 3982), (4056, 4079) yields -0.22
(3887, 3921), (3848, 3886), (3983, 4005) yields 0.06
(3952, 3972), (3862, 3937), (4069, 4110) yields 0.19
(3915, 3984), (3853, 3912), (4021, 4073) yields 0.14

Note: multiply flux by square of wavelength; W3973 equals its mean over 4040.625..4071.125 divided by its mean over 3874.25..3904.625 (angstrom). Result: 1.64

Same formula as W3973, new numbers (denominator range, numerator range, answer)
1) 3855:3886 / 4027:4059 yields 1.40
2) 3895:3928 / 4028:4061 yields 1.26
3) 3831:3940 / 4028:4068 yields 1.45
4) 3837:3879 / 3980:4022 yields 1.27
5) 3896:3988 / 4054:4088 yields 1.32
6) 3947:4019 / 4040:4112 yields 1.13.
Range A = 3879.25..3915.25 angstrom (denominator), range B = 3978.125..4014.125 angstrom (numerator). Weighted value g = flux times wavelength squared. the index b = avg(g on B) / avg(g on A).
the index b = 1.33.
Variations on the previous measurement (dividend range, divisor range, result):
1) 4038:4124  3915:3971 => 1.24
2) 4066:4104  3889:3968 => 1.15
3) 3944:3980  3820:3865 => 1.04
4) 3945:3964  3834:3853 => 1.27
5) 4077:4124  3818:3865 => 1.26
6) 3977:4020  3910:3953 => 1.13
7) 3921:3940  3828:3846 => 1.31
